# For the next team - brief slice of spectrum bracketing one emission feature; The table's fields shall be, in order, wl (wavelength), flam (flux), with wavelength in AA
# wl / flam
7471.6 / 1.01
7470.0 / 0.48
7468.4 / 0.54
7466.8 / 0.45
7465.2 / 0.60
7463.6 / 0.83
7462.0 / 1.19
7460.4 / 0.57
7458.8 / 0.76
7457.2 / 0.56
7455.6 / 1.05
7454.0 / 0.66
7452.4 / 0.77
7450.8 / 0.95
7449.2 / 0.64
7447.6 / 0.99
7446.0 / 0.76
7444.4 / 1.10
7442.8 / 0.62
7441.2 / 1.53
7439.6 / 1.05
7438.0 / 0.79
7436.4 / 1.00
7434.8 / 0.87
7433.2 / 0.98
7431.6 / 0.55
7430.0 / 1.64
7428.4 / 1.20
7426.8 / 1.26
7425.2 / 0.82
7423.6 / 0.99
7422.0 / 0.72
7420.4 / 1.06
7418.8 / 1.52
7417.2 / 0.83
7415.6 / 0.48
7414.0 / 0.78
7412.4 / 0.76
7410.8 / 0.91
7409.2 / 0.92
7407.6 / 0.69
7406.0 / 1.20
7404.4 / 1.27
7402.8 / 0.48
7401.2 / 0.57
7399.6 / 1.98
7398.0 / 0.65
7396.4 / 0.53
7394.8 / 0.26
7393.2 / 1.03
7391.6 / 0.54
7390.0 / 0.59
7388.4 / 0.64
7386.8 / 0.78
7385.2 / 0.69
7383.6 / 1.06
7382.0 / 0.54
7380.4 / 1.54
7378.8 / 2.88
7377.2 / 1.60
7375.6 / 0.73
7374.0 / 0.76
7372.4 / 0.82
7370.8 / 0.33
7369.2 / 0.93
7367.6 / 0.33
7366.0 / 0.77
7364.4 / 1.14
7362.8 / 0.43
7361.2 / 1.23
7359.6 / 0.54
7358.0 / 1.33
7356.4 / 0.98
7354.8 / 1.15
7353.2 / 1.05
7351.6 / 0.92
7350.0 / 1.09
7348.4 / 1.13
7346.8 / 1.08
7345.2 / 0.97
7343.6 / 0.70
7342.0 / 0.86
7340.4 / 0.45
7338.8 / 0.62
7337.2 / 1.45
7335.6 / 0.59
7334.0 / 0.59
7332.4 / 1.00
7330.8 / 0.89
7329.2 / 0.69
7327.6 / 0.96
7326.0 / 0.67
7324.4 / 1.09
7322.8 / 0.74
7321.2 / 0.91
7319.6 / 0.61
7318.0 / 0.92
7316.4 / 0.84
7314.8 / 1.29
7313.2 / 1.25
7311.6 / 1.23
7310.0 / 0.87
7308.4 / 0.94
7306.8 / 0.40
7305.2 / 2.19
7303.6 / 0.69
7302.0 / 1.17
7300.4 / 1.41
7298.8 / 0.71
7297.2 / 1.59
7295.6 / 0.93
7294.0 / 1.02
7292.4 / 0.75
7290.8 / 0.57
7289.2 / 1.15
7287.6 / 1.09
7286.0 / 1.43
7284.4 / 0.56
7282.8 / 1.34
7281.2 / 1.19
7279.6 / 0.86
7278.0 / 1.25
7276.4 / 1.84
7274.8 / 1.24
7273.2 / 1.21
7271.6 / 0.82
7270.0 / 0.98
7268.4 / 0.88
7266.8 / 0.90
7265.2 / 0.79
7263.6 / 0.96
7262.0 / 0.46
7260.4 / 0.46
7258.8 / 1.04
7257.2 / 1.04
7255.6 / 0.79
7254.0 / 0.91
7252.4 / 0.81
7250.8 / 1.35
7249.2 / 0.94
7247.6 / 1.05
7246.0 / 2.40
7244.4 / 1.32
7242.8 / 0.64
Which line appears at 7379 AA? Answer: Hbeta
